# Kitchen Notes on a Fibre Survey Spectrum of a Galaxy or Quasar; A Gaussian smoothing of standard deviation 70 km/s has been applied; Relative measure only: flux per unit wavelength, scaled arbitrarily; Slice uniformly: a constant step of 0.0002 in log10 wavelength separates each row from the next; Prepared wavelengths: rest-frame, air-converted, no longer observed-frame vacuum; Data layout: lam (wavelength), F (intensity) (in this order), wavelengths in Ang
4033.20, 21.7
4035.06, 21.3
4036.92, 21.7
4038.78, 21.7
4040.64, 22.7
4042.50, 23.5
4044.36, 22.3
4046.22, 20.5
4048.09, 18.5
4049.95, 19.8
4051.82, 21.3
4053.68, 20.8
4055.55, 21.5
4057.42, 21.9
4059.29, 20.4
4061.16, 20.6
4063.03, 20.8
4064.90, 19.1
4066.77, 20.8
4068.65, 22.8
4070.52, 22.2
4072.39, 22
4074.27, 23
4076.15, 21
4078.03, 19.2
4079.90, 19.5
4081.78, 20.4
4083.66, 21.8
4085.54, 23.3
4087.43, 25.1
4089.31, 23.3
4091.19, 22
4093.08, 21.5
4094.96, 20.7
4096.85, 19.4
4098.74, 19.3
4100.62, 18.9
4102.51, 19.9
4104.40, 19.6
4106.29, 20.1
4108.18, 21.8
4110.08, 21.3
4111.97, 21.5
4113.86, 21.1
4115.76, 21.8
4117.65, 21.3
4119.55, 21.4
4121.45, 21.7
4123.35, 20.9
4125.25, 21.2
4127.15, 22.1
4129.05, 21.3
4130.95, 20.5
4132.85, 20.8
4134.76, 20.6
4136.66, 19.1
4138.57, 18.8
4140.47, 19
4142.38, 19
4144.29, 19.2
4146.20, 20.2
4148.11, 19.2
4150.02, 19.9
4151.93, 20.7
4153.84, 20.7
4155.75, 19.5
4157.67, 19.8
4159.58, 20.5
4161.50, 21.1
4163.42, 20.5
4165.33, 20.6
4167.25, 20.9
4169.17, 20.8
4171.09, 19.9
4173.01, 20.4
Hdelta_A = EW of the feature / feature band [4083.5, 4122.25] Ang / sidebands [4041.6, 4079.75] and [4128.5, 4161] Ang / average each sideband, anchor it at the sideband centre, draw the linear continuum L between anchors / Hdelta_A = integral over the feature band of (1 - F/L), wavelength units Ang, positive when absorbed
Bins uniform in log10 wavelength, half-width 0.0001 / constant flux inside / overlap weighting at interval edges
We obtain -1.4 Ang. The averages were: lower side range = 21.1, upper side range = 19.9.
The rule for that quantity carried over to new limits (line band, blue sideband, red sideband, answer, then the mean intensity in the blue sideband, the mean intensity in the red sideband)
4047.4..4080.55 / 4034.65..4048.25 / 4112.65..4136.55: 1.04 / 21.7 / 21.2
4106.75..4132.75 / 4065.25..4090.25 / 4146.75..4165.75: -0.44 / 21.8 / 20.2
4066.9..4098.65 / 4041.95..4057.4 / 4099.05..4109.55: -1.82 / 21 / 20.1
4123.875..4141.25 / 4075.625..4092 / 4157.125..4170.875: 0.54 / 21.8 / 20.6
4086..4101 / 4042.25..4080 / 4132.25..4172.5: -0.55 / 21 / 20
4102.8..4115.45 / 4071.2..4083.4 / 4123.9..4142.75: -0.20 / 20.9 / 20.3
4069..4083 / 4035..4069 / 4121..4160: -0.17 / 21.1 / 20.2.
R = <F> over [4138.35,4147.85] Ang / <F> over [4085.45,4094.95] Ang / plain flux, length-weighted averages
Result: 0.85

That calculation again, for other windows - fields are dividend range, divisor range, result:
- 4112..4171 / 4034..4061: 0.96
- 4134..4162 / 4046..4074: 0.95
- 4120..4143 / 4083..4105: 0.96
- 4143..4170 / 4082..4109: 0.96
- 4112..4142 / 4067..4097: 0.96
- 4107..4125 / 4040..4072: 1.01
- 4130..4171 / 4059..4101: 0.95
